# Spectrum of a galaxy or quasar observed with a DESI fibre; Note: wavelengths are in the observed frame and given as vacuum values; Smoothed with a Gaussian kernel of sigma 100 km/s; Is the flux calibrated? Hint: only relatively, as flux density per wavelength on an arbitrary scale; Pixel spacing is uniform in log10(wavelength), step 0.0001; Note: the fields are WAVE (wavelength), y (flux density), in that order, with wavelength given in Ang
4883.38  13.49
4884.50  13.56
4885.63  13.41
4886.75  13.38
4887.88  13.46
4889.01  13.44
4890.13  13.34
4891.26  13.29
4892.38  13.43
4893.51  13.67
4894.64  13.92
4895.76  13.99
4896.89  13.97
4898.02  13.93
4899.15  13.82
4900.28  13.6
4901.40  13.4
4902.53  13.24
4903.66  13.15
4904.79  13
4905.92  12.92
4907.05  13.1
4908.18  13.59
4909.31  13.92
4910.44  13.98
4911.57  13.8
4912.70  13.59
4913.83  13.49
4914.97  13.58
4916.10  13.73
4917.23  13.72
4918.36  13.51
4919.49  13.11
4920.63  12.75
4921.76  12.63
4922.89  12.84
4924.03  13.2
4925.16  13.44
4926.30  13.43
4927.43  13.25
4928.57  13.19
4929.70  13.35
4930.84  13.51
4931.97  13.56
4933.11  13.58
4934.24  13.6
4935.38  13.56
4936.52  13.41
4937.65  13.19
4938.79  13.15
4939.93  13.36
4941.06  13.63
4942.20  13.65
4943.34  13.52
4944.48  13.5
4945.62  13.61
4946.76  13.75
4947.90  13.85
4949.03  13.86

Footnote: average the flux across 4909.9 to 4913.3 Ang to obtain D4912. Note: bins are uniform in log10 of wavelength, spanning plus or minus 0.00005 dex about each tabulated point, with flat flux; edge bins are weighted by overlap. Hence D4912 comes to 13.8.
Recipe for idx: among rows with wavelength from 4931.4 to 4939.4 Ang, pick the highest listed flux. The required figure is 13.6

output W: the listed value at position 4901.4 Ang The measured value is 13.4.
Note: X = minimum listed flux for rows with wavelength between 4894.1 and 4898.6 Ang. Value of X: 13.92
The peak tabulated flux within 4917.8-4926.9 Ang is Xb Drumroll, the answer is 13.51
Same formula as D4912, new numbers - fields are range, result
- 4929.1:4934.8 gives 13.5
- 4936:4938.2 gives 13.3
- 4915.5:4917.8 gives 13.8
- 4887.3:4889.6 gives 13.4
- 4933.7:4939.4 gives 13.4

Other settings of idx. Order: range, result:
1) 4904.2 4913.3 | 13.98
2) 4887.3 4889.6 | 13.46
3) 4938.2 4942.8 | 13.65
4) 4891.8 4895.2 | 13.92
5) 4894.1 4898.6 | 13.99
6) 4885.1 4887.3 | 13.41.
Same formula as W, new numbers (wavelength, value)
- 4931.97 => 13.56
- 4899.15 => 13.82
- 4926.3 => 13.43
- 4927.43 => 13.25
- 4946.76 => 13.75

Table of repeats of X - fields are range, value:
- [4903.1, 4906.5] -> 12.92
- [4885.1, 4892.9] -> 13.29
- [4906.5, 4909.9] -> 13.1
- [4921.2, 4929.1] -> 12.63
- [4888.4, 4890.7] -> 13.34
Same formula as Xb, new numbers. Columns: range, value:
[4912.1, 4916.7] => 13.73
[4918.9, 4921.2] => 13.11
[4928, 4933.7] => 13.58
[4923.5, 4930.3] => 13.44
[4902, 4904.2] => 13.24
